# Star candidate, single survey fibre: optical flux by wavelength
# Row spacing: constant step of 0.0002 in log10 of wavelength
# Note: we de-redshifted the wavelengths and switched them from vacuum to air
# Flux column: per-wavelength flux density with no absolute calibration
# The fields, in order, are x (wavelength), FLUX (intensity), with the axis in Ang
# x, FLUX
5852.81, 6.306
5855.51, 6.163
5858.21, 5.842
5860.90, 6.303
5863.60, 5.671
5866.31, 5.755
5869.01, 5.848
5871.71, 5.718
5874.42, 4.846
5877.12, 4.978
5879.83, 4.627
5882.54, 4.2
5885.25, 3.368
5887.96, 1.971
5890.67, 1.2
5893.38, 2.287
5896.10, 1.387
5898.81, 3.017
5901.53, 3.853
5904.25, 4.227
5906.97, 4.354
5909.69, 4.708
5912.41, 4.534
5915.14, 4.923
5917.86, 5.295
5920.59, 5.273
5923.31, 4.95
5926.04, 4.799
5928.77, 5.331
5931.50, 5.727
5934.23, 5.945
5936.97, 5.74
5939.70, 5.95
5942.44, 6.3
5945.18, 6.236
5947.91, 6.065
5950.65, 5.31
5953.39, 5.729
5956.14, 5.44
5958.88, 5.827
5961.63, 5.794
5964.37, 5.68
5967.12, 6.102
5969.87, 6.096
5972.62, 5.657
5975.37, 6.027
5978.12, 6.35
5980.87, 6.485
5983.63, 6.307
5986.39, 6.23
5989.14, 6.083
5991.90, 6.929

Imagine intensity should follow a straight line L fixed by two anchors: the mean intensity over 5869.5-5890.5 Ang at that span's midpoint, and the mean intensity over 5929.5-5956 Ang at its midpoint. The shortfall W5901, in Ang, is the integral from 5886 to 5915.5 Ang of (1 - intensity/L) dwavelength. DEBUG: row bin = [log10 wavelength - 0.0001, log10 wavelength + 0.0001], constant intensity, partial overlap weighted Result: 9.3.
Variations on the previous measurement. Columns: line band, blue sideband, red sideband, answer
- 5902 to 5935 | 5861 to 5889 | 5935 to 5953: 3.3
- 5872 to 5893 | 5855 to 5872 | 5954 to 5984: 8.1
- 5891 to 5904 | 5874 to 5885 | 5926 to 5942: 6.0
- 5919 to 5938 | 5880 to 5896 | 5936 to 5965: -2.7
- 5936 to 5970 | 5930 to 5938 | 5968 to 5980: 0.3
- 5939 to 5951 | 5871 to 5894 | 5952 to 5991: -1.6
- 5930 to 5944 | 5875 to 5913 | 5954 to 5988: -3.0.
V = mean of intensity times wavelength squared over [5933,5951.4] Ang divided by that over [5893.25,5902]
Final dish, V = 2.4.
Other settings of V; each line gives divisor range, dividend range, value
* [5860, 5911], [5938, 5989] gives 1.50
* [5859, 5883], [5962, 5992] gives 1.18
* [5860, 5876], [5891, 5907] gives 0.53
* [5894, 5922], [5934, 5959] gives 1.44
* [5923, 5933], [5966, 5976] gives 1.15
